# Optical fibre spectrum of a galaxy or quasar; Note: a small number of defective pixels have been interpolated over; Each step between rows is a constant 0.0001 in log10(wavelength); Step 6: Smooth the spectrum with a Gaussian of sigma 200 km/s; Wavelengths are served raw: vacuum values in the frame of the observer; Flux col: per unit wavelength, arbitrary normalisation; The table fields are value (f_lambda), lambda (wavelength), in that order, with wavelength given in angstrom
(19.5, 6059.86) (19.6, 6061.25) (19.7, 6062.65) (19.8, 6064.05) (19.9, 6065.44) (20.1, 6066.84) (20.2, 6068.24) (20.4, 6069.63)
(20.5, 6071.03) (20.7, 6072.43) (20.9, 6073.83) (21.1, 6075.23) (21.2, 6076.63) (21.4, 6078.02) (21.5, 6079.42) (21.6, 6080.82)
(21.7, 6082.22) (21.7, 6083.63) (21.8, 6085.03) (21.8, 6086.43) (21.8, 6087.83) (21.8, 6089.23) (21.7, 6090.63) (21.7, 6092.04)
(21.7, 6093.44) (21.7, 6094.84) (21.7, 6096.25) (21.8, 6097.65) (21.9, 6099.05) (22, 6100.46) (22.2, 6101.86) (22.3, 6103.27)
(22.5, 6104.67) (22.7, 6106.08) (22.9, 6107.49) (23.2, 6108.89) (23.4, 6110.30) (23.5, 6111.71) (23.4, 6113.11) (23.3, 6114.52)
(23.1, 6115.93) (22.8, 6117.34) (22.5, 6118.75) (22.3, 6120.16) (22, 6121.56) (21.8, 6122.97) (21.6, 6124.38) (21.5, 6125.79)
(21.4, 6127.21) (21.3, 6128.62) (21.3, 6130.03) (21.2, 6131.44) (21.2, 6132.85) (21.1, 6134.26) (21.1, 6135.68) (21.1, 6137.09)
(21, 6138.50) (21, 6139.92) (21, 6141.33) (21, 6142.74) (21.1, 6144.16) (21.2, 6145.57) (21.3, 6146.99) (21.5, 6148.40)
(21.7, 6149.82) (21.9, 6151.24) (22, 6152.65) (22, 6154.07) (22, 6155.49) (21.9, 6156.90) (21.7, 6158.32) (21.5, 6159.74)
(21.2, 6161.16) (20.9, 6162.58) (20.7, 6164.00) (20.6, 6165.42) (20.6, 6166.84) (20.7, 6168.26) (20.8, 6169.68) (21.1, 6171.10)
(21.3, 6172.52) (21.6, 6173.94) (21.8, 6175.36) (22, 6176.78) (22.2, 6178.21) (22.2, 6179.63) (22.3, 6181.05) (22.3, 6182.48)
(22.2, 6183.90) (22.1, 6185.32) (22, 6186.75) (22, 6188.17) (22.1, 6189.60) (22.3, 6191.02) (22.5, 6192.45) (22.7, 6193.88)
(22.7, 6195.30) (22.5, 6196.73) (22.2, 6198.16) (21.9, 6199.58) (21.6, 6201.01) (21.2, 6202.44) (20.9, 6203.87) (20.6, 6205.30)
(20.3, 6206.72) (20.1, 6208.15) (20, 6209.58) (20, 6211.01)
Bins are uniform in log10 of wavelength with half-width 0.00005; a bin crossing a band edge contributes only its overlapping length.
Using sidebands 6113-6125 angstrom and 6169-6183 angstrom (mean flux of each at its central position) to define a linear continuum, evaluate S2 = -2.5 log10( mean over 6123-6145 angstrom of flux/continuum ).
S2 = 0.054 mag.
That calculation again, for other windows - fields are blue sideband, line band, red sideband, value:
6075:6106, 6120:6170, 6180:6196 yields 0.04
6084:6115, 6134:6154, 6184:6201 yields 0.05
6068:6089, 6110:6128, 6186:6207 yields -0.05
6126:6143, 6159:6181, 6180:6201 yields 0.03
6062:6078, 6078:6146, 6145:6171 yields -0.05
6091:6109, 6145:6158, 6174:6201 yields 0.02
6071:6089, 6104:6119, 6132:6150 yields -0.09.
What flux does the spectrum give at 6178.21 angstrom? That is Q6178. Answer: 22.2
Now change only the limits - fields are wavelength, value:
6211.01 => 20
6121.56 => 22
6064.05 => 19.8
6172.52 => 21.3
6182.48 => 22.3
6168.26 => 20.7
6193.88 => 22.7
